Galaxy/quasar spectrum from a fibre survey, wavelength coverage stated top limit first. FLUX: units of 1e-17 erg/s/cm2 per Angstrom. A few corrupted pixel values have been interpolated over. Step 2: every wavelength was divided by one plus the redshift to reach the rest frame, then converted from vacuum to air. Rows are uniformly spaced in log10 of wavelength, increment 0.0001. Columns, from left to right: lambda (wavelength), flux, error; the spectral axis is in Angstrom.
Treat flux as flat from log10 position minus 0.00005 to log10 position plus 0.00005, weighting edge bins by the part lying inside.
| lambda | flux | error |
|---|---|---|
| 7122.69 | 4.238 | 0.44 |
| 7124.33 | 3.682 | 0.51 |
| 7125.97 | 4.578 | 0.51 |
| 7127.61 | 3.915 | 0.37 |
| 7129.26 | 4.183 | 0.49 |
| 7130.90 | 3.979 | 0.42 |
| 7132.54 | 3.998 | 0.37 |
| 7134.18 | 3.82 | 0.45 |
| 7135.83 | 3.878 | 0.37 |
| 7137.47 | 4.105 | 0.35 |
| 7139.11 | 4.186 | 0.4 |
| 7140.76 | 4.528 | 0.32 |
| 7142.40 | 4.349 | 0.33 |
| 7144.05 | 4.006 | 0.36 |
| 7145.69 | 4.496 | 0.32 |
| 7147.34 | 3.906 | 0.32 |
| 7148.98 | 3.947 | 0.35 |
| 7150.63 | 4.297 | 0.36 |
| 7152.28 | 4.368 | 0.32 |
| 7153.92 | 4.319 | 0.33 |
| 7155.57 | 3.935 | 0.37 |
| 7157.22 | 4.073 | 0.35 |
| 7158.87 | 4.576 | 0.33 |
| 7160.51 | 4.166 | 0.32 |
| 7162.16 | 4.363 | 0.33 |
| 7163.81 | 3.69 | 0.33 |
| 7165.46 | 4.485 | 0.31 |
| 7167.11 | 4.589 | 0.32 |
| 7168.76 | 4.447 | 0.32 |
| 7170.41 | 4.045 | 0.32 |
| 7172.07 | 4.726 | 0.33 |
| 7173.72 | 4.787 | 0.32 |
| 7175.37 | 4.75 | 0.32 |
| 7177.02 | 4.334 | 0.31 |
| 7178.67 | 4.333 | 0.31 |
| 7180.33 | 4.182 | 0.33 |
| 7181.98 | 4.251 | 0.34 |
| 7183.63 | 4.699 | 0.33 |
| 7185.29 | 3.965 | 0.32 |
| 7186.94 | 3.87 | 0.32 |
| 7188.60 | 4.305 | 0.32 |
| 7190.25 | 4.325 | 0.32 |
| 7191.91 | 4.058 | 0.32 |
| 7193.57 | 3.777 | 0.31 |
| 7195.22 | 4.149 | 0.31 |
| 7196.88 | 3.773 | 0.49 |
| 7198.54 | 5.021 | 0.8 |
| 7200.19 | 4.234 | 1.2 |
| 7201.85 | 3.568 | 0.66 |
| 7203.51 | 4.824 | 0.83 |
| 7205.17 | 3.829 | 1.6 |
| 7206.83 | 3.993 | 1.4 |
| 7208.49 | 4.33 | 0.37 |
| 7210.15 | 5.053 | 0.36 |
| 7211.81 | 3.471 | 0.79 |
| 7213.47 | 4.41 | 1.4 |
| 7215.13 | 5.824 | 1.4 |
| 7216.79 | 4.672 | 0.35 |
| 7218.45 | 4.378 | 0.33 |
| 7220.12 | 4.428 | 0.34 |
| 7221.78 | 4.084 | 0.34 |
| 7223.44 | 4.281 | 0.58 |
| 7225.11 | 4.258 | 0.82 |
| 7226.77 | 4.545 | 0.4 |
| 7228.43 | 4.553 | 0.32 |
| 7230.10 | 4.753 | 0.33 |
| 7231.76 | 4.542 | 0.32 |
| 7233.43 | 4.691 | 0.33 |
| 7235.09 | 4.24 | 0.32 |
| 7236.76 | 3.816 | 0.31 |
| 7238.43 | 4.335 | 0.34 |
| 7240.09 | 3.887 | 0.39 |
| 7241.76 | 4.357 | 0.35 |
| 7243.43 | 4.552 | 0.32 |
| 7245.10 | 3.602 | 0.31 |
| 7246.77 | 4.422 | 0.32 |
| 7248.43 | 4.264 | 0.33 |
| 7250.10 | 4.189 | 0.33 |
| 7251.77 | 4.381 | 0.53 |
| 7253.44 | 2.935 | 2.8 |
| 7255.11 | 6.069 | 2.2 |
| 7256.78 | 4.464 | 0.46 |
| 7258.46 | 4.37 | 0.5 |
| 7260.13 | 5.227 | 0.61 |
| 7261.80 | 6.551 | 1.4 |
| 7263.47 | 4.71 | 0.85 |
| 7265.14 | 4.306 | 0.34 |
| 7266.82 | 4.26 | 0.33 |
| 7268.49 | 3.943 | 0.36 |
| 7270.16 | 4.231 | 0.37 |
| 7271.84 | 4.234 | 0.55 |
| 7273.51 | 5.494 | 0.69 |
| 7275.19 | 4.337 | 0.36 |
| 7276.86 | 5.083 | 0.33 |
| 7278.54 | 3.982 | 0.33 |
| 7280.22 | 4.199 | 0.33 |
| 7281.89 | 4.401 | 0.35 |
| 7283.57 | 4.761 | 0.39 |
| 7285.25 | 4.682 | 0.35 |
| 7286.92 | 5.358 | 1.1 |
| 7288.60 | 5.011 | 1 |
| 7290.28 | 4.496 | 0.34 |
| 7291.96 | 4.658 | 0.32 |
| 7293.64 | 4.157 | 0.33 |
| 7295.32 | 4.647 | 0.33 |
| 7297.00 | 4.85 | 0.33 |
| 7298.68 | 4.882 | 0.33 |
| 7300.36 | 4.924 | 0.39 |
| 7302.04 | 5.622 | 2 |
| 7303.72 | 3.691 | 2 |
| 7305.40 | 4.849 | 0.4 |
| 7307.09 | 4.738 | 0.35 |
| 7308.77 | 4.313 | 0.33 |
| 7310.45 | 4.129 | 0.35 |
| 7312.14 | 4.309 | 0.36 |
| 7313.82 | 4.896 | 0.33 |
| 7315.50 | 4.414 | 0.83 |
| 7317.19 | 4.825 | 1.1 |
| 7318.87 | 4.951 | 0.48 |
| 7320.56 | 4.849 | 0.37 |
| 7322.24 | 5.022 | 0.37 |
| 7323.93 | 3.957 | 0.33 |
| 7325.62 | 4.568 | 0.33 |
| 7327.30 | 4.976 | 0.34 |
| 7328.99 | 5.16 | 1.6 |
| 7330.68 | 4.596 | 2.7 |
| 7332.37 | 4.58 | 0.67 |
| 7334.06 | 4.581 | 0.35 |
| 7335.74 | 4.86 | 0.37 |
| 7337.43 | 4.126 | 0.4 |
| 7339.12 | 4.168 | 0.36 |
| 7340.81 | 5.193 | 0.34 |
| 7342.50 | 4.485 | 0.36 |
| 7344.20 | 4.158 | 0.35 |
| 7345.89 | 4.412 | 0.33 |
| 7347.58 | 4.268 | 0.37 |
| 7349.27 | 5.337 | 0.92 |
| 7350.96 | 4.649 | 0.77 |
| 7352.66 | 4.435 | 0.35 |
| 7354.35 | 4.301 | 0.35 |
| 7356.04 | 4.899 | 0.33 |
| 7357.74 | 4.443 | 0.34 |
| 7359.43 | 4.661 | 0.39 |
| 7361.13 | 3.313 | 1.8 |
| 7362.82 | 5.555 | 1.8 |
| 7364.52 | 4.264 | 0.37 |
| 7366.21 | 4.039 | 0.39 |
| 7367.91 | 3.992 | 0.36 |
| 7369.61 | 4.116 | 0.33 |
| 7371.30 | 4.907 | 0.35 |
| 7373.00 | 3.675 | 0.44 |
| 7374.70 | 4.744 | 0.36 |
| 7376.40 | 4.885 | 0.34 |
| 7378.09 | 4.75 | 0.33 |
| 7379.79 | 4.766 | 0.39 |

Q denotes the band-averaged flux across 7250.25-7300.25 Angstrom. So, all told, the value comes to 4.64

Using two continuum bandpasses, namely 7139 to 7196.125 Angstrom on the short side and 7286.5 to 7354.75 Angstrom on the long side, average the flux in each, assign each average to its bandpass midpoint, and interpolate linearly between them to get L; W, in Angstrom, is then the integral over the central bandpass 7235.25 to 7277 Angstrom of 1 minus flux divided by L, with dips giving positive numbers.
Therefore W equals 0.16 Angstrom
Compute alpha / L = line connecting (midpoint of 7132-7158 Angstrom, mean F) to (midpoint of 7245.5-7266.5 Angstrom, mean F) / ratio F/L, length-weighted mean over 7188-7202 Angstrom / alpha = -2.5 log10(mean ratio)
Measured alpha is 0.051 mag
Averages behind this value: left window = 4.14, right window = 4.63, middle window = 4.16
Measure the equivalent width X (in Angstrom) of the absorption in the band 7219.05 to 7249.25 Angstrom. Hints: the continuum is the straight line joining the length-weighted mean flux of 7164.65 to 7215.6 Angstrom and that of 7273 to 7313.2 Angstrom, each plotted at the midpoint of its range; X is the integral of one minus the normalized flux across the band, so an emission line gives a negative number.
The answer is 1.0 Angstrom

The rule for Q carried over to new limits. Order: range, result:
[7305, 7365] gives 4.59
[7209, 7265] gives 4.49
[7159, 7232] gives 4.34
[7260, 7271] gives 4.72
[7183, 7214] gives 4.19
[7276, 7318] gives 4.63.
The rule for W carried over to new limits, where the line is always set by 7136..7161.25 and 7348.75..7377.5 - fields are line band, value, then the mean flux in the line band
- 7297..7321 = -1.44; 4.67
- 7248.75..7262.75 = -1.32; 4.75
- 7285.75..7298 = -0.98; 4.74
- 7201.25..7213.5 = 0.29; 4.18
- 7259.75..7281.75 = -1.40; 4.64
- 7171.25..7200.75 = -0.36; 4.31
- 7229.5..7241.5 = 0.00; 4.32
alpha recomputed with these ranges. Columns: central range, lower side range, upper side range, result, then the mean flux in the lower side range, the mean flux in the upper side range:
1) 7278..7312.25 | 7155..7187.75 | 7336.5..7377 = -0.05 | 4.32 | 4.46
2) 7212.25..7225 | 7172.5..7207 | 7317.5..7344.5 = -0.05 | 4.25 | 4.65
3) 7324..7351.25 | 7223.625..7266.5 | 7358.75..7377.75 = -0.05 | 4.47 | 4.39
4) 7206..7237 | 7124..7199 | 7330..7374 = -0.04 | 4.22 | 4.46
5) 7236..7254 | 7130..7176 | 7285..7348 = 0.10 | 4.24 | 4.64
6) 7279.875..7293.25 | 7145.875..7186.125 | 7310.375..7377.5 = -0.05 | 4.3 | 4.55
